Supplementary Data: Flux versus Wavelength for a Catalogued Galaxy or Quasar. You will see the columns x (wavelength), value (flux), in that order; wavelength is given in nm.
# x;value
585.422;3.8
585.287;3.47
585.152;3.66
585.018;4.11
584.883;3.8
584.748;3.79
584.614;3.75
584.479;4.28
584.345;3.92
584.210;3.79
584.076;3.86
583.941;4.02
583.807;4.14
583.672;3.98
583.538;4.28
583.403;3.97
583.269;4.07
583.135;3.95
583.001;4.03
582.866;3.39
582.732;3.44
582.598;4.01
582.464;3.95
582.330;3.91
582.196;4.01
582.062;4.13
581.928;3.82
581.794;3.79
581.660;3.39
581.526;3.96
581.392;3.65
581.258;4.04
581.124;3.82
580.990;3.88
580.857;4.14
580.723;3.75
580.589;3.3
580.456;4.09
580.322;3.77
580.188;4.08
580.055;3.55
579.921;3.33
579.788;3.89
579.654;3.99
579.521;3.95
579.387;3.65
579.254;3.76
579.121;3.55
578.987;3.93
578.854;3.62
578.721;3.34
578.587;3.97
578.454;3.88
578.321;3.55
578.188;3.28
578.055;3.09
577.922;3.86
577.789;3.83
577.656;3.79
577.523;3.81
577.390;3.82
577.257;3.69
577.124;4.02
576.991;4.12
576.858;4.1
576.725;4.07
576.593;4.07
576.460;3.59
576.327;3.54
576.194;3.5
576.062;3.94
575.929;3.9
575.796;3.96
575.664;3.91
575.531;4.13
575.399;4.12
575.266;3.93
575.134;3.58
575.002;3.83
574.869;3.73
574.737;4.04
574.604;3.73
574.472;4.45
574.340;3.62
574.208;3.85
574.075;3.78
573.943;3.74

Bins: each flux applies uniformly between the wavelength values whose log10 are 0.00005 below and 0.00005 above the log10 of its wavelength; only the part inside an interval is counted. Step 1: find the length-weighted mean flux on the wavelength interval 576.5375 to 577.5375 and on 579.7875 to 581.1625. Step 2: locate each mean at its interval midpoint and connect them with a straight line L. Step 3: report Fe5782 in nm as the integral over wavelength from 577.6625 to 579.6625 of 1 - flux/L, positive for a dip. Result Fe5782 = 0.10 nm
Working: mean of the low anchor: 3.97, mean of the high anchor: 3.78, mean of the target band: 3.68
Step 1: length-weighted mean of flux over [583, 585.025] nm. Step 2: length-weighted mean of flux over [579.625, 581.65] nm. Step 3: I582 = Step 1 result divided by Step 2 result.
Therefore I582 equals 1.0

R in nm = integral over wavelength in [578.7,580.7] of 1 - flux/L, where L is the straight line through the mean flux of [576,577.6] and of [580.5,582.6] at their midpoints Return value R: 0.06 nm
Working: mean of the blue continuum 3.86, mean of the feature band 3.73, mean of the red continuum 3.85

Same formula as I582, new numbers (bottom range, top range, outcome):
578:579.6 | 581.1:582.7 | 1.06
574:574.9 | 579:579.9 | 0.97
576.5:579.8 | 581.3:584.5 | 1.03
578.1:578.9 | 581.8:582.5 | 1.10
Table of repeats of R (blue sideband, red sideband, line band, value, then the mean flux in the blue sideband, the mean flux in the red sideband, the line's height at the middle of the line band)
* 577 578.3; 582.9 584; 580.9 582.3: 0.03 nm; 3.7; 4.03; 3.93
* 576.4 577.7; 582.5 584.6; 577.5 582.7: 0.20 nm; 3.91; 3.94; 3.92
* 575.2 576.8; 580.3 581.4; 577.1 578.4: 0.07 nm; 3.89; 3.84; 3.87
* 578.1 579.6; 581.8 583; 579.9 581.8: -0.01 nm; 3.68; 3.84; 3.77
